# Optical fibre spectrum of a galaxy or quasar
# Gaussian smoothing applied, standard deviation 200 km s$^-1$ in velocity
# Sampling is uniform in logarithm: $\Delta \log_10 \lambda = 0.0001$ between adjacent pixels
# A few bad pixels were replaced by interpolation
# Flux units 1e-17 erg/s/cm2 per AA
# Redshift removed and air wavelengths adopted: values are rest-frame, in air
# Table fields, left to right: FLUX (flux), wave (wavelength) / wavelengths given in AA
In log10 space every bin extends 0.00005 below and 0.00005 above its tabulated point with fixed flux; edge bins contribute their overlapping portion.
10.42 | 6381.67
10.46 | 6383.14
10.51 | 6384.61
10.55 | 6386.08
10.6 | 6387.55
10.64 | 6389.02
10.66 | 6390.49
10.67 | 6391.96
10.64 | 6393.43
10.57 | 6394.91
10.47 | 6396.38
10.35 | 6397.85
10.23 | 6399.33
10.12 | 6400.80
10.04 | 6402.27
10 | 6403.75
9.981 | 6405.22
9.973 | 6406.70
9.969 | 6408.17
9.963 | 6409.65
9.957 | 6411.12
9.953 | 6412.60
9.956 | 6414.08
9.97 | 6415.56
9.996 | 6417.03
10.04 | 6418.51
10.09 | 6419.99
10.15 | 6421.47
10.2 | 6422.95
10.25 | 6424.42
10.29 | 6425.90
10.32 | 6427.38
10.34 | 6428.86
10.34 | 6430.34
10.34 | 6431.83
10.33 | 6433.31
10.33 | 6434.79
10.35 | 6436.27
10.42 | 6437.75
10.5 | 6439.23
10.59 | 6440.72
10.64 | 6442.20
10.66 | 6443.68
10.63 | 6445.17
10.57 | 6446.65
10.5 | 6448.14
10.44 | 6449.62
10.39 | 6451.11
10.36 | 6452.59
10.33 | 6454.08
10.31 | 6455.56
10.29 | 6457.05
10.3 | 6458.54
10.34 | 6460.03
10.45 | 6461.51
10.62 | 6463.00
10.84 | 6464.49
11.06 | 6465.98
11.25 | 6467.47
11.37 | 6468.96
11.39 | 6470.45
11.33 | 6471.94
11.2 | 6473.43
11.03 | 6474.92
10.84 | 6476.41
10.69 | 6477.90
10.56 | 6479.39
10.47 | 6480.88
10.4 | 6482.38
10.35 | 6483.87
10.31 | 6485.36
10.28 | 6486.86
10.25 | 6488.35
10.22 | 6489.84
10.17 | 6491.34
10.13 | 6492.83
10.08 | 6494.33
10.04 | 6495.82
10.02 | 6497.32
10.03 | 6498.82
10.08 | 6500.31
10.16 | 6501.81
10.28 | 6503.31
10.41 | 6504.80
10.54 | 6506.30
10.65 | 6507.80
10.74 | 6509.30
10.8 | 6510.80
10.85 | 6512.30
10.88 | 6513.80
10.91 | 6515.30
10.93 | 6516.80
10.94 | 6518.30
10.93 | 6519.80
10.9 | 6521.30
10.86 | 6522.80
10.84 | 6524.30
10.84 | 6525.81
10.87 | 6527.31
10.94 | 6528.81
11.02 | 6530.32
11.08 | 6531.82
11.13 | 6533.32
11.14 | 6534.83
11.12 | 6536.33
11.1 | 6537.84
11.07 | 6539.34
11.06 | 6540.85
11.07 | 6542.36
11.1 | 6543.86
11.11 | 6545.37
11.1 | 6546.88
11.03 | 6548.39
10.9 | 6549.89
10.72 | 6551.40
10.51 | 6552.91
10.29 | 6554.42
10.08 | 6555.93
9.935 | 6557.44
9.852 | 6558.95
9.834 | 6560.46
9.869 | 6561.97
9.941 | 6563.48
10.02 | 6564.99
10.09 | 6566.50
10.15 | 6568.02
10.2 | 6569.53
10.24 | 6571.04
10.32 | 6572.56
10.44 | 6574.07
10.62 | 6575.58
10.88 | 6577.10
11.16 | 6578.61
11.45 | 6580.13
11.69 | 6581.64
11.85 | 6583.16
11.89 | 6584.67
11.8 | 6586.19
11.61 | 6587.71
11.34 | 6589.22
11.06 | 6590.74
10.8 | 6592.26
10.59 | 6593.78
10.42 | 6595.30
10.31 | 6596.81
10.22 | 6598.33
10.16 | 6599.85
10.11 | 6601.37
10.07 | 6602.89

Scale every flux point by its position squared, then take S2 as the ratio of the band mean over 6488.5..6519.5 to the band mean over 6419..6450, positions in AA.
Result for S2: 1.03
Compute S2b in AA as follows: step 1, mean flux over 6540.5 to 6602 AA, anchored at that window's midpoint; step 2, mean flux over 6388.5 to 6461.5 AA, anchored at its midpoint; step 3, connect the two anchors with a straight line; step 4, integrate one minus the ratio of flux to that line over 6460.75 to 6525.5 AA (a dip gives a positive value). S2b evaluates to -1.0 AA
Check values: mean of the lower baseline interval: 10.3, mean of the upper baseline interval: 10.7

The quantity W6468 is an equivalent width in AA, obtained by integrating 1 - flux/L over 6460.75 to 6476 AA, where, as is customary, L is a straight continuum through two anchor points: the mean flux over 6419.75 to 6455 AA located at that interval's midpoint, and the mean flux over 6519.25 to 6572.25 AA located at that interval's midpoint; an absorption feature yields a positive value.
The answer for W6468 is -0.84 AA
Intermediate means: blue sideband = 10.4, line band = 11.1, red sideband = 10.6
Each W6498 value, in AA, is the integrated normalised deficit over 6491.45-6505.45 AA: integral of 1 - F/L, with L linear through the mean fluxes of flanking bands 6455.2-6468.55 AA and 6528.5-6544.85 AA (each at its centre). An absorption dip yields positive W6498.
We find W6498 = 0.9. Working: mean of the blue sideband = 10.6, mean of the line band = 10.1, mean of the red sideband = 11.1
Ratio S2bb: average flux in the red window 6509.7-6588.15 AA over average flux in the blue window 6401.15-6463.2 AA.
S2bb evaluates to 1.1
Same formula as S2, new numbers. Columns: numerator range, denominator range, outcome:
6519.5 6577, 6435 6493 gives 1.03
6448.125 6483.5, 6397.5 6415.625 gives 1.09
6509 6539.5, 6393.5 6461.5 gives 1.10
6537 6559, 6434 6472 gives 1.04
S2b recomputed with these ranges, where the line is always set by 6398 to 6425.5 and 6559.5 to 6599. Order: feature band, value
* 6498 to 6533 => -0.8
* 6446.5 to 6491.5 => -1.5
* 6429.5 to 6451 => -0.6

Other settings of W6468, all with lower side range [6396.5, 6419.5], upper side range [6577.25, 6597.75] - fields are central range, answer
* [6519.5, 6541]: -0.30 AA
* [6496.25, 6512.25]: 0.43 AA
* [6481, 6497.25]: 0.53 AA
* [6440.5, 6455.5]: -0.28 AA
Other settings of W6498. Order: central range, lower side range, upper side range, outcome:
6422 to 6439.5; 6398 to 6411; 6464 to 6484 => 0.1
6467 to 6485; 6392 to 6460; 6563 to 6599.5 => -0.8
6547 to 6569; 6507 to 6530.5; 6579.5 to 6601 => 1.4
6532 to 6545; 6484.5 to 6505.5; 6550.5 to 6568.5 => -1.2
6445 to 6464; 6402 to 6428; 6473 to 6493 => -0.2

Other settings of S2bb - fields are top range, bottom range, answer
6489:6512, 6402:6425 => 1.03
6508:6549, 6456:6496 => 1.03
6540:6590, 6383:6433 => 1.05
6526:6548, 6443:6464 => 1.06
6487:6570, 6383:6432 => 1.03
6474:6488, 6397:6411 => 1.05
